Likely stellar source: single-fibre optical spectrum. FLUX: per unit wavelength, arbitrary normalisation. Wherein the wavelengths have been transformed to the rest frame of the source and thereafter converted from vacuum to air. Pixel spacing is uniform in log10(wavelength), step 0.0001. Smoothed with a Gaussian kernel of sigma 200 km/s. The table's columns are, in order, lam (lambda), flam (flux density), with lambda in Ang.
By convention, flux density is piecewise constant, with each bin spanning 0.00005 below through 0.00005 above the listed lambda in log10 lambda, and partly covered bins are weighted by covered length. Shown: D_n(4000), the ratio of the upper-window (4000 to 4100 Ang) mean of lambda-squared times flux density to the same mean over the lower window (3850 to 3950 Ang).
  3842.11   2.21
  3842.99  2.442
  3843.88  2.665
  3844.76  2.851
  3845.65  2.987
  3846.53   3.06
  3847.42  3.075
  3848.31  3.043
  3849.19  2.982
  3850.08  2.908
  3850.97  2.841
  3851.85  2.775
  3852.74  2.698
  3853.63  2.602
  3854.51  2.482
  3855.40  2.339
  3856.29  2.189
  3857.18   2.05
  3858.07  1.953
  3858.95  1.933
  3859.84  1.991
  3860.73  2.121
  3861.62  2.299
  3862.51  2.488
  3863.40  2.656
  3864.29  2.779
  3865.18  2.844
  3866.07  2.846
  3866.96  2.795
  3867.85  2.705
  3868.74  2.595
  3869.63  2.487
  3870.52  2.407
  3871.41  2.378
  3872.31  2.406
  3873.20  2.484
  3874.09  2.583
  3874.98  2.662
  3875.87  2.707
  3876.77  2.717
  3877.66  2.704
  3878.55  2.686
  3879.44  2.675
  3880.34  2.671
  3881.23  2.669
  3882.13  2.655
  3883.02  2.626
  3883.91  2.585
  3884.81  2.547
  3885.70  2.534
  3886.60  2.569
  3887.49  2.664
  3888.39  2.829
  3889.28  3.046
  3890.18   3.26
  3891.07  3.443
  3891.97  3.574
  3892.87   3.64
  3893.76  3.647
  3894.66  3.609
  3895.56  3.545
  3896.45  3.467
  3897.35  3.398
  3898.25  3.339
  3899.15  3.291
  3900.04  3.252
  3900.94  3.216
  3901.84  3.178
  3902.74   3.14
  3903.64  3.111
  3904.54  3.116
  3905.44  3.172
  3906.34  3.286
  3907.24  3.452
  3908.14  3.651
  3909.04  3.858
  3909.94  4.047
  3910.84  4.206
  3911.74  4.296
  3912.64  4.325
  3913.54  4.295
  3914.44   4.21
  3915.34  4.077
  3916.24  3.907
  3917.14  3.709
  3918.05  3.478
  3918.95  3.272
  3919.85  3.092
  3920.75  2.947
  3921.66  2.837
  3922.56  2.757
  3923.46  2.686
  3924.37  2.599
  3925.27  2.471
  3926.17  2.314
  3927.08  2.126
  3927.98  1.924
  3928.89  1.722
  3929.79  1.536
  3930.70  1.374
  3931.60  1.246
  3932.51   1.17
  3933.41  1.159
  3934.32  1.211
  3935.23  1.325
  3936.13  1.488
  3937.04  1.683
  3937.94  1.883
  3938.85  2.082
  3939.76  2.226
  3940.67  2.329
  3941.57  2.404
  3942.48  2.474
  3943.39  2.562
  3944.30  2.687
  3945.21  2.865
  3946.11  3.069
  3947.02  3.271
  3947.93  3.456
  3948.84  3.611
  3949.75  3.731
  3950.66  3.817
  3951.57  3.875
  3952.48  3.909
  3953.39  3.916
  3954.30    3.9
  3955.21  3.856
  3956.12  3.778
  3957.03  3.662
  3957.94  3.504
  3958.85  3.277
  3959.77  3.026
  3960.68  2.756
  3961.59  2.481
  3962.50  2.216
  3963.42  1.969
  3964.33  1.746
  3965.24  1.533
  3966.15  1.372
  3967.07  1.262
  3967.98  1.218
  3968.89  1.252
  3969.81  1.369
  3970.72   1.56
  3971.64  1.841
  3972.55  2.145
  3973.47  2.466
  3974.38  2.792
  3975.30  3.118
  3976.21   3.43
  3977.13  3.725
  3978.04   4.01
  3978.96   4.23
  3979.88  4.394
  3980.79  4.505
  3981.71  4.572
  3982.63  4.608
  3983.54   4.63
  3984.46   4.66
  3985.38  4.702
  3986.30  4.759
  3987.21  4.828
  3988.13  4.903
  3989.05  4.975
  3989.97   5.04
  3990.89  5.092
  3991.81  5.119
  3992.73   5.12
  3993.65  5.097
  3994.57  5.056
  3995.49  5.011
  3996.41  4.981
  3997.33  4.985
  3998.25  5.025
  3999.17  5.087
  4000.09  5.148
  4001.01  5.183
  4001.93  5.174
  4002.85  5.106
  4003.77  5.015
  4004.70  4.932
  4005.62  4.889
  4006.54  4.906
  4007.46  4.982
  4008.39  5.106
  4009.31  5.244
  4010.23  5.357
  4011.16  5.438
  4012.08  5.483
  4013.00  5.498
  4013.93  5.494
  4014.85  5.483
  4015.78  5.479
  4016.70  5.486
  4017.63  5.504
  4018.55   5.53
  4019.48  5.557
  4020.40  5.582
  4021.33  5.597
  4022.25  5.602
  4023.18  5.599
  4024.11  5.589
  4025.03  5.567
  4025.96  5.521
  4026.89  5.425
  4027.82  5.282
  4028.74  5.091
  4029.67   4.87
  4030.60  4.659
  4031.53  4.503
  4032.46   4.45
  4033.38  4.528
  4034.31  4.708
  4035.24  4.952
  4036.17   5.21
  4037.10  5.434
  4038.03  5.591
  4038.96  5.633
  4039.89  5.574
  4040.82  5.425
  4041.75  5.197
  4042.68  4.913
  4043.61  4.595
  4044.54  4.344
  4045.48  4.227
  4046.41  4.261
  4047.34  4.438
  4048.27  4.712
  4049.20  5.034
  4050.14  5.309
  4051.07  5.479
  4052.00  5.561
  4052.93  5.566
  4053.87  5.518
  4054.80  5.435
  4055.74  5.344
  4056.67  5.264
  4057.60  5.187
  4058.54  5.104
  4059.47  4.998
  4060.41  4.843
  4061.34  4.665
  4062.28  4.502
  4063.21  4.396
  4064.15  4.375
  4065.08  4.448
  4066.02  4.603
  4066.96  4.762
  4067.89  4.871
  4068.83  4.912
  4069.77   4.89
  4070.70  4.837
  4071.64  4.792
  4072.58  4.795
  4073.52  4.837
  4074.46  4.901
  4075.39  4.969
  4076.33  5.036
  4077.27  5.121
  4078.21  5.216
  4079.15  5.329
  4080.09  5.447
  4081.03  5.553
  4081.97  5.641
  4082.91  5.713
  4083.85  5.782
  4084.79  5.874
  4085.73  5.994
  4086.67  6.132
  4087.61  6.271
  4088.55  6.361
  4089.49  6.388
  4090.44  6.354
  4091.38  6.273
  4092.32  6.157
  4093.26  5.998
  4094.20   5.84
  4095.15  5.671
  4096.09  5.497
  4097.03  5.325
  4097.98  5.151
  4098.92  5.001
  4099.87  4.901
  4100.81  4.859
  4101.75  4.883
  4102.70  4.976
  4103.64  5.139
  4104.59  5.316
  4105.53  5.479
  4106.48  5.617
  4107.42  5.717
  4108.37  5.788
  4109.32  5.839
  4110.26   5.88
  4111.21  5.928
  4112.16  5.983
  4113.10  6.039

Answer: 2.03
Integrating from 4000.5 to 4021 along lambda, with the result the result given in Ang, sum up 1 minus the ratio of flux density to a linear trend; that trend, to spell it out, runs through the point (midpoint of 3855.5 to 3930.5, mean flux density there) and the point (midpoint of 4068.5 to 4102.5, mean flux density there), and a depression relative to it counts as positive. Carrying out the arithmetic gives -3.7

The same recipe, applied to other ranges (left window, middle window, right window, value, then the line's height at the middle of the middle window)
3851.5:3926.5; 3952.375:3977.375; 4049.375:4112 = 8.4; 3.91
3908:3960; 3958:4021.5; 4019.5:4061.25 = -0.4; 4.08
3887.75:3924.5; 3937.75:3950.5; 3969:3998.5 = 3.3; 3.77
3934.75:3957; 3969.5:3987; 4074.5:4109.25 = -0.2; 3.52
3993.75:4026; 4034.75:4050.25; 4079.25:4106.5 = 1.3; 5.42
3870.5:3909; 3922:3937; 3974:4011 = 7.5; 3.68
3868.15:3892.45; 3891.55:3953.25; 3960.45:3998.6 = 1.8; 3.08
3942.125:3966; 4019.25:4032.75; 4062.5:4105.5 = -2.9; 4.33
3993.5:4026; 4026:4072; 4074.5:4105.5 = 3.9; 5.42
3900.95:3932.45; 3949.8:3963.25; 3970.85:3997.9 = 1.3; 3.78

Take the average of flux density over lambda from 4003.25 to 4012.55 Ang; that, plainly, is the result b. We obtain 5.14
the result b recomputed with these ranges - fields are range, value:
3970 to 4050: 4.81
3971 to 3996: 4.24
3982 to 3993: 4.86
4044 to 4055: 4.98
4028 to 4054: 4.99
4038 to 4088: 5.11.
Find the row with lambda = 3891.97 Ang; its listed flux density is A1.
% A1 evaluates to 3.574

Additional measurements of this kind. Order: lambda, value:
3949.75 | 3.731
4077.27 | 5.121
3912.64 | 4.325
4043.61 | 4.595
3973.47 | 2.466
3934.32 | 1.211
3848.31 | 3.043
